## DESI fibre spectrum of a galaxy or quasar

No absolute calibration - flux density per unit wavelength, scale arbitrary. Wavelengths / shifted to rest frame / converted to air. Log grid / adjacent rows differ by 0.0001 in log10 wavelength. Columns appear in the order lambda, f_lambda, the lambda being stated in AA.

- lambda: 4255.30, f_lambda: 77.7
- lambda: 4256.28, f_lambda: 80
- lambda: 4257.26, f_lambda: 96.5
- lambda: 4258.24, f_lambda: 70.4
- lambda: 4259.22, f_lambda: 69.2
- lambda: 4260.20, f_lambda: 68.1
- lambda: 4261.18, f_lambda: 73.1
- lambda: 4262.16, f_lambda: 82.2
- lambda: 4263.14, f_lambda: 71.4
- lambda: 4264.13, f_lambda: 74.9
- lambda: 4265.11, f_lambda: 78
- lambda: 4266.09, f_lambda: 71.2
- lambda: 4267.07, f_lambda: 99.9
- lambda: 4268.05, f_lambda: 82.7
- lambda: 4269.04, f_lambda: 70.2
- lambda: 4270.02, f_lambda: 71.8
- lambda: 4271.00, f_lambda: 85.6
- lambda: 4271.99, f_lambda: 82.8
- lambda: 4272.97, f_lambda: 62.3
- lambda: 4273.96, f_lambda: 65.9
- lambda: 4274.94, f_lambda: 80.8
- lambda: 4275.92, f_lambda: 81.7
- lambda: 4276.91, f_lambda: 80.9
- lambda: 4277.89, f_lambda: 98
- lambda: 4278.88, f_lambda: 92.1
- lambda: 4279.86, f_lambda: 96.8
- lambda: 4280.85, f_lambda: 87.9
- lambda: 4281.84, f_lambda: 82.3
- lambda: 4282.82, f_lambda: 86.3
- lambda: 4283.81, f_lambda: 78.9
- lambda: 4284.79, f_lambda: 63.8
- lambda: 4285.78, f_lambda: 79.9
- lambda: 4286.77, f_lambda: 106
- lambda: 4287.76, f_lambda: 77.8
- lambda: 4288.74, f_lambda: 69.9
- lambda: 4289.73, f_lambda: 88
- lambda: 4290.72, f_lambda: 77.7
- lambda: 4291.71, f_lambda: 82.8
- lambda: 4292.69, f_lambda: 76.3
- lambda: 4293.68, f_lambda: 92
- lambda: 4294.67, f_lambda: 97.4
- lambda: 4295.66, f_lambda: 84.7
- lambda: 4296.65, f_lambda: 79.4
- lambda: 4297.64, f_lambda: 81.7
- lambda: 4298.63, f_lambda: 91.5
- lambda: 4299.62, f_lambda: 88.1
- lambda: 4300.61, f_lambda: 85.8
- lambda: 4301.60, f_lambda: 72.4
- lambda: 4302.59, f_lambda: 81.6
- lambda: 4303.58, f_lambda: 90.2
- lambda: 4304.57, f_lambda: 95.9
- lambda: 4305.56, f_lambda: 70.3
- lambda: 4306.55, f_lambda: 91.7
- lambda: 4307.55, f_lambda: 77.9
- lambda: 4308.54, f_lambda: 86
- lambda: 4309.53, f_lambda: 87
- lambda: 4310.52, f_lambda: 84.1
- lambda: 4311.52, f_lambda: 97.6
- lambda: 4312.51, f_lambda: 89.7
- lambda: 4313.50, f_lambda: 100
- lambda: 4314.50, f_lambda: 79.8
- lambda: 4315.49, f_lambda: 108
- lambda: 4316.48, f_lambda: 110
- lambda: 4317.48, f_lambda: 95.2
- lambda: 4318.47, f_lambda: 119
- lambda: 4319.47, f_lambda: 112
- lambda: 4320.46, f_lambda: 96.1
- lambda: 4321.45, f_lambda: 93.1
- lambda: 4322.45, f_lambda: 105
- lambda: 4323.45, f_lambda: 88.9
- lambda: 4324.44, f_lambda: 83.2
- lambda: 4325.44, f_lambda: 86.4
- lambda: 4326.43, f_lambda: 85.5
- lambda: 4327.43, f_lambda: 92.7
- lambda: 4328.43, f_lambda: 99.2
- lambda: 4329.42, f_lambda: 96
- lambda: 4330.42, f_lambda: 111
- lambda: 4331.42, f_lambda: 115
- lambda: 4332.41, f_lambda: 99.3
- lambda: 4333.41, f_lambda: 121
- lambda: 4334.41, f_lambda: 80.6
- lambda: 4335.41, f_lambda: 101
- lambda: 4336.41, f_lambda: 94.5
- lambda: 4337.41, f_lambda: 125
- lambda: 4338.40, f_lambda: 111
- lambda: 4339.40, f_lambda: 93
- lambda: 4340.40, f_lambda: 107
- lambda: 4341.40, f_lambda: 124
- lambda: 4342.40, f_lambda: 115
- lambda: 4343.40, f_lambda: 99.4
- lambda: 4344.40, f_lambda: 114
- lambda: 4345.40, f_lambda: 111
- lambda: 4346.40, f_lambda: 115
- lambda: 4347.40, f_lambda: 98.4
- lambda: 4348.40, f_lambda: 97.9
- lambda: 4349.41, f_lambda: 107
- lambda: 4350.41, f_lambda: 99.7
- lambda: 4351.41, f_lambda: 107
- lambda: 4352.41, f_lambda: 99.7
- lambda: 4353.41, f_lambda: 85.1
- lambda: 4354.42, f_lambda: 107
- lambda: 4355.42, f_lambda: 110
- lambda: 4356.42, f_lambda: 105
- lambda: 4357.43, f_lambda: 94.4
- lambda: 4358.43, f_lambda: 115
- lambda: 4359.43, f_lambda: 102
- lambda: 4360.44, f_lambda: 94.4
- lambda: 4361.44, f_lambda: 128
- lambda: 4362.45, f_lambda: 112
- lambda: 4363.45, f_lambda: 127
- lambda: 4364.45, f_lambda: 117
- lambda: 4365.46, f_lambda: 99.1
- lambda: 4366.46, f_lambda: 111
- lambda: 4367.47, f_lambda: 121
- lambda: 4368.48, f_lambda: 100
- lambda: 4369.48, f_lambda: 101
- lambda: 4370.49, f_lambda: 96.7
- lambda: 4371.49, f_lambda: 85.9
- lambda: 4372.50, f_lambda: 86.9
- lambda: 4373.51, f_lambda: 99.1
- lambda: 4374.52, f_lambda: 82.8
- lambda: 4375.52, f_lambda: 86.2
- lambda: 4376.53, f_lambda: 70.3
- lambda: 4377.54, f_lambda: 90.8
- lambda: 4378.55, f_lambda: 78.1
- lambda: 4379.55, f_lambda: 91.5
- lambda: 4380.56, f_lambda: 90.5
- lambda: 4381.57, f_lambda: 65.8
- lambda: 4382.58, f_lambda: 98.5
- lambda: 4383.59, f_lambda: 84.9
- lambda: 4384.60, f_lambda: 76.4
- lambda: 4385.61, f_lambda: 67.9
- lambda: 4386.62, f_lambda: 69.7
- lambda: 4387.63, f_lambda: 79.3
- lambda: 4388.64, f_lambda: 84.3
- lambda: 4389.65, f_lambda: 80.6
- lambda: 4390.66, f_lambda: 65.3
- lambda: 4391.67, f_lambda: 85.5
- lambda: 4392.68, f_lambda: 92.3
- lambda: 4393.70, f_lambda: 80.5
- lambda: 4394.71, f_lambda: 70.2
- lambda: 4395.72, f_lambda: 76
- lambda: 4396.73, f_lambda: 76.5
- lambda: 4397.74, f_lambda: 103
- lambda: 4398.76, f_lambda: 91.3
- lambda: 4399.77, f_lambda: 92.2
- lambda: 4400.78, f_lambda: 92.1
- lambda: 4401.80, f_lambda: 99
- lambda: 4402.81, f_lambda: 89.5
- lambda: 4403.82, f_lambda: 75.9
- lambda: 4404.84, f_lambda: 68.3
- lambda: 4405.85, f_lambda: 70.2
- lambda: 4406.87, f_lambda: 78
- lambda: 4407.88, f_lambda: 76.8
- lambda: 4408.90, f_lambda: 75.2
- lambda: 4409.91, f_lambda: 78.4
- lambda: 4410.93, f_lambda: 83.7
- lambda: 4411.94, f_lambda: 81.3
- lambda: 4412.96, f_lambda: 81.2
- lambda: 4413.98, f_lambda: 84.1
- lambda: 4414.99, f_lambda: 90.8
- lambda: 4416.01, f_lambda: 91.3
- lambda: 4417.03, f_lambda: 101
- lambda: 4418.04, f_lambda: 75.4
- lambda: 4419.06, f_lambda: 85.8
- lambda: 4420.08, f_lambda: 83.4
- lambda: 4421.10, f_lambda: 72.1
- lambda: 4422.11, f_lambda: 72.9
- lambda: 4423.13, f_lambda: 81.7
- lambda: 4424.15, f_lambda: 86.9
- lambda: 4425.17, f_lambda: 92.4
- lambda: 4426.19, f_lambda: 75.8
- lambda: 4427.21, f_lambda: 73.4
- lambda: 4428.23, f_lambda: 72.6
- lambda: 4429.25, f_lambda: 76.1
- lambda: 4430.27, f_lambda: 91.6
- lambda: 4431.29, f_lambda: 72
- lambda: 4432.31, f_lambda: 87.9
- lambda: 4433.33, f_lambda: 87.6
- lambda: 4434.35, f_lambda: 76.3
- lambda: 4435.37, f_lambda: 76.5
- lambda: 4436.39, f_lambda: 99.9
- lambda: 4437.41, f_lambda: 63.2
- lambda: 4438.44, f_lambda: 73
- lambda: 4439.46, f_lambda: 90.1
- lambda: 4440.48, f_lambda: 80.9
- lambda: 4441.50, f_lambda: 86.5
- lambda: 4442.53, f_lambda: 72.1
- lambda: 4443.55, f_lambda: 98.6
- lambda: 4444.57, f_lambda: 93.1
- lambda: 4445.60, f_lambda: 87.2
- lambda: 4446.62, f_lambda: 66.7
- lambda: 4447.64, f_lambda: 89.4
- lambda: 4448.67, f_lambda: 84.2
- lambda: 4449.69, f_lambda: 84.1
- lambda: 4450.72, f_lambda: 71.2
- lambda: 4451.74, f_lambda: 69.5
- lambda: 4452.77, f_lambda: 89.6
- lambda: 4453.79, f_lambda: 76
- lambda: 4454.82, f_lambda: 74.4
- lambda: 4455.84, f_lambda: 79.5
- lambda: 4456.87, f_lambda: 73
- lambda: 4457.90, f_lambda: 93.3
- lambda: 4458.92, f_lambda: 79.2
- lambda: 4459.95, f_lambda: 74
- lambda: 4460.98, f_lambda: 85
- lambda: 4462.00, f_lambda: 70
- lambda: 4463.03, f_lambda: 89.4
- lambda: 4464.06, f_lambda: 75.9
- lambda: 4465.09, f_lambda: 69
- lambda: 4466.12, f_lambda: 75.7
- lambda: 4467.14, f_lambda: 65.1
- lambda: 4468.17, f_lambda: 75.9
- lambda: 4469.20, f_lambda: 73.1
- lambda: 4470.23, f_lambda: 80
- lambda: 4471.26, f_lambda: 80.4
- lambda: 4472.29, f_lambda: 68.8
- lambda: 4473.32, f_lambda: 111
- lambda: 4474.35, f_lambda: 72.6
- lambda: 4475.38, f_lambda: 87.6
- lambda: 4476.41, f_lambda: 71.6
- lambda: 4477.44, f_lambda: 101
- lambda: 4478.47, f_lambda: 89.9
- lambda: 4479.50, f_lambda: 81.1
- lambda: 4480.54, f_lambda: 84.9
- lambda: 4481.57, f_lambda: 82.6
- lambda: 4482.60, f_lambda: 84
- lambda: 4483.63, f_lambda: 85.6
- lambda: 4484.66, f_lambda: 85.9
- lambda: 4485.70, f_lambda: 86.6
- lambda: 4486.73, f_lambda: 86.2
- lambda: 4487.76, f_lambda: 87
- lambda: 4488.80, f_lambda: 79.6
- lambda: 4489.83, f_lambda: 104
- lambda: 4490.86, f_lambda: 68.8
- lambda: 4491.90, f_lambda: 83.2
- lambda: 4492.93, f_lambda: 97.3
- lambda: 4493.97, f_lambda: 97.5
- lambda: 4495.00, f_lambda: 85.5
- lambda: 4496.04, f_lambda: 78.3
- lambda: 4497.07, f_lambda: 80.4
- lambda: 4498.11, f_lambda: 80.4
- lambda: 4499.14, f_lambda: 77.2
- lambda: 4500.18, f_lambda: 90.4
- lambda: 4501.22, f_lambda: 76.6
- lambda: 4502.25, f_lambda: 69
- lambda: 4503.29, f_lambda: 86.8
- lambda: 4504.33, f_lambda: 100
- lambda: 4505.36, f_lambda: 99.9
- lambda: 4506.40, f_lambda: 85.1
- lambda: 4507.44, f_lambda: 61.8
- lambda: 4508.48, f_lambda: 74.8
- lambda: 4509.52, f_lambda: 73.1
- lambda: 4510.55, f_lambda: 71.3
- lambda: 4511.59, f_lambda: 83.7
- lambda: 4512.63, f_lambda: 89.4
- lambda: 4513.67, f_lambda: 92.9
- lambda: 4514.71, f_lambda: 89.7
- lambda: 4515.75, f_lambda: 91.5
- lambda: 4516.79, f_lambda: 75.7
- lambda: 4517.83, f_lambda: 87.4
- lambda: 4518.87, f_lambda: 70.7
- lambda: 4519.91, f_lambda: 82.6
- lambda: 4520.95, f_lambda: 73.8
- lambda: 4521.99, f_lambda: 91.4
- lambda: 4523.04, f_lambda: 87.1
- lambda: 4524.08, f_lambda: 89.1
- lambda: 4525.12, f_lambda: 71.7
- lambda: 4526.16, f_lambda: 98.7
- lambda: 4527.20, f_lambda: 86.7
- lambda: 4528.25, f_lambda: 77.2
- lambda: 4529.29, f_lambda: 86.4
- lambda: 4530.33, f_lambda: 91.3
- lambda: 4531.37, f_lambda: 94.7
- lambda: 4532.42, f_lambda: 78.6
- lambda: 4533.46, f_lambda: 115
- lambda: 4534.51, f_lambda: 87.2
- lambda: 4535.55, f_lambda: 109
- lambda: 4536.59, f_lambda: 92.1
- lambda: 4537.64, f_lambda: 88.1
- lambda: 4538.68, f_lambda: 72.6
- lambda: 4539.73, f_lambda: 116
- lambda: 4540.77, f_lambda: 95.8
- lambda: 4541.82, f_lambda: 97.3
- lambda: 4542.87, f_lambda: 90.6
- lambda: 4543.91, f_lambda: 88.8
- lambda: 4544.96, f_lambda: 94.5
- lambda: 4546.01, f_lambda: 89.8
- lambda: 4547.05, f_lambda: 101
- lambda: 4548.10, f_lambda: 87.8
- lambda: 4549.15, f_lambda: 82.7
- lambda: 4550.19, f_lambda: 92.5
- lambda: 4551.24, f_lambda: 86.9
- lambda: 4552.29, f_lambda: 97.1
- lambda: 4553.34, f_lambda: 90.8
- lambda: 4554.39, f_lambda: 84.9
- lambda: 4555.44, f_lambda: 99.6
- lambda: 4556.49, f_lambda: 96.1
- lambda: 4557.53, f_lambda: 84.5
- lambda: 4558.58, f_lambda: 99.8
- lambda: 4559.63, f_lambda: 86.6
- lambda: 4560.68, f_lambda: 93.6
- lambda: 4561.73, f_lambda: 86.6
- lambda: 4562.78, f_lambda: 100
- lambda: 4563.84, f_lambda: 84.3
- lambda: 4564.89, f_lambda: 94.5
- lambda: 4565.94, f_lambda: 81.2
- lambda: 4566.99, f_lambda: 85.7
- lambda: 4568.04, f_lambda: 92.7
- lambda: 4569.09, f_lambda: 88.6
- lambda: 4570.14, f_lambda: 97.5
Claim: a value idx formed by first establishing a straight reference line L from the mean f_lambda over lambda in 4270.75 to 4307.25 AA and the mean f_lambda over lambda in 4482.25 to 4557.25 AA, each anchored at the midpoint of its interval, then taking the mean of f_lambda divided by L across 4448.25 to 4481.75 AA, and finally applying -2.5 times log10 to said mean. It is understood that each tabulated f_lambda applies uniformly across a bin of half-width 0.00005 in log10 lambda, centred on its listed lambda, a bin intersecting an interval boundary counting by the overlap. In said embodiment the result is 0.08 mag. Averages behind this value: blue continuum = 83.4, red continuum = 87.3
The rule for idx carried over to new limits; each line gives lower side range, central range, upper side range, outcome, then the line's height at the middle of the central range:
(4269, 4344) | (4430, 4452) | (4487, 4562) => 0.09 mag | 88.9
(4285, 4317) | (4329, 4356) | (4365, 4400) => -0.21 mag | 86.6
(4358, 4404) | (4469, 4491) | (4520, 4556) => 0.08 mag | 90.8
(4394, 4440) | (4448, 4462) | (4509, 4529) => 0.04 mag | 82.6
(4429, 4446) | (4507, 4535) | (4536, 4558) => 0.07 mag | 89.9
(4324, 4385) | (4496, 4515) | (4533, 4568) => 0.15 mag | 94.2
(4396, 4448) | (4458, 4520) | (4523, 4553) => 0.07 mag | 87.7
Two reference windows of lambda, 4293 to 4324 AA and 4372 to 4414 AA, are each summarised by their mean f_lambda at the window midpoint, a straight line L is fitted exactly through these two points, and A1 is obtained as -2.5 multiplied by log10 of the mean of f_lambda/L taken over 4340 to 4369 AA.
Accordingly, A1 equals -0.24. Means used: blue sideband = 91.3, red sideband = 82.1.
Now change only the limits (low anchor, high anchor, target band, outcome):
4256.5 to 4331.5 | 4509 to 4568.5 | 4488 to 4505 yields 0.05 mag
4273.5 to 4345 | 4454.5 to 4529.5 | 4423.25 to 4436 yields 0.06 mag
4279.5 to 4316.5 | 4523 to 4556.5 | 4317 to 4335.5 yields -0.15 mag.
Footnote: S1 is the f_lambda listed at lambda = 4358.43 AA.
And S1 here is 115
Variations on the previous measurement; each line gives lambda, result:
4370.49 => 96.7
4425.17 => 92.4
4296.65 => 79.4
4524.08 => 89.1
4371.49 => 85.9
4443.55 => 98.6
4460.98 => 85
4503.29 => 86.8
